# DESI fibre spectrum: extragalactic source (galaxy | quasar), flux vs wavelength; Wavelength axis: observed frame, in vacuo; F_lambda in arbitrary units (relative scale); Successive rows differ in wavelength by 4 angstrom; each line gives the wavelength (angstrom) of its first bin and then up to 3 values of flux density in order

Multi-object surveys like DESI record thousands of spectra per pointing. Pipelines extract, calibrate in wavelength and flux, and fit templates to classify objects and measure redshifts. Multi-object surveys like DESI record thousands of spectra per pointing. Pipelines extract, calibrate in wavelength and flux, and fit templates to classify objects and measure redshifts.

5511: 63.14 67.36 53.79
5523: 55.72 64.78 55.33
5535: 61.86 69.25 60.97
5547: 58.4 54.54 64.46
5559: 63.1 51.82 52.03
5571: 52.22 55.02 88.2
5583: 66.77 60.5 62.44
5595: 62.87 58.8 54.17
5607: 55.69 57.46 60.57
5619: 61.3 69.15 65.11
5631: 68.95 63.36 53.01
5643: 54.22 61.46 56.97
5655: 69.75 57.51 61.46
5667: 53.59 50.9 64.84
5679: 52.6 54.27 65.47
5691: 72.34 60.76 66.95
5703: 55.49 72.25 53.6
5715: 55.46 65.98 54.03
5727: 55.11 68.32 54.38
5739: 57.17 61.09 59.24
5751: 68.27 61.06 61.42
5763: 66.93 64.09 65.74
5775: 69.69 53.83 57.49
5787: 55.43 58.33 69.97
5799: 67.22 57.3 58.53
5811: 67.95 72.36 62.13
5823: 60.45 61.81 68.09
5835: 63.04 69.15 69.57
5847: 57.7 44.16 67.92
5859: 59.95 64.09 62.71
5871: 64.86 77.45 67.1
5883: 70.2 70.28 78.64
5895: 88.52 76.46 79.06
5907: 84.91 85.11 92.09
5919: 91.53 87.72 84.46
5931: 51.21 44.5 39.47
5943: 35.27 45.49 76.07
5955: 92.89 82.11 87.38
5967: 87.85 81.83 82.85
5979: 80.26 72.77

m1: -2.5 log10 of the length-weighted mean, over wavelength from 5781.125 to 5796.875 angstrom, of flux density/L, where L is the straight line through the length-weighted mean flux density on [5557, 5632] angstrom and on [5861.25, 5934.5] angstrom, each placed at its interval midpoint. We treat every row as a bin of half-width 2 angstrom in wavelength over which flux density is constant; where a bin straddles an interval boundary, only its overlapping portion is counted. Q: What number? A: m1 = 0.17 mag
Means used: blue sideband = 61.3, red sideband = 75.9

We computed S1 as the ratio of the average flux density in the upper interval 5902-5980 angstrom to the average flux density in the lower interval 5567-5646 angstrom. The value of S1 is 1.2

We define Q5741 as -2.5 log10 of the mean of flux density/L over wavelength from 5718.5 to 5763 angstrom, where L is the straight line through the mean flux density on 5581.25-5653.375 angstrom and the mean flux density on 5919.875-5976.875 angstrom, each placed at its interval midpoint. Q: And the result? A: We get 0.06 mag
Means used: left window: 60.7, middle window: 60.7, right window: 70.3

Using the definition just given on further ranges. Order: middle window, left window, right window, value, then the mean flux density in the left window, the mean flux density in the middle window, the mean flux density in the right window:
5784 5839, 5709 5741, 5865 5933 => 0.07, 58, 63.4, 77.2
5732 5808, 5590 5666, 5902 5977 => 0.09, 60.6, 61.6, 74.2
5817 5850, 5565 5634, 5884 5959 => 0.10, 61.9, 63.4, 72.7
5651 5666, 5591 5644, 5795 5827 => 0.00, 60.6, 61.5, 64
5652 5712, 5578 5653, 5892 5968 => 0.06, 61.8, 60.8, 74.2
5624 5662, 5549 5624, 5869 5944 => 0.02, 60.5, 61.4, 72.5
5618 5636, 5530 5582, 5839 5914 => -0.05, 60.8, 65.9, 70.7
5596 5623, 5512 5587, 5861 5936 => 0.08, 60.9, 59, 75.2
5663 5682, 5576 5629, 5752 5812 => 0.12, 63.2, 56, 62.3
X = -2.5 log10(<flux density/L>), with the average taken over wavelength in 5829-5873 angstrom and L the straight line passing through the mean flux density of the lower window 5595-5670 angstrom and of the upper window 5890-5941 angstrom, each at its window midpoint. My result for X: 0.15 mag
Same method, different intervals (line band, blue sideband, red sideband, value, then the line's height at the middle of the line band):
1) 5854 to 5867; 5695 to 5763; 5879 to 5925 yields 0.20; 76.6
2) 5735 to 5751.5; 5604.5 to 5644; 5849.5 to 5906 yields 0.09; 65.2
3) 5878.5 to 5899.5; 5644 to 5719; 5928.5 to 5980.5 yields -0.14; 66.4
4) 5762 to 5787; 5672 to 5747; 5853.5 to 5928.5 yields 0.07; 66.2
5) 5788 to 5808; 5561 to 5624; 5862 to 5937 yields 0.13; 70.1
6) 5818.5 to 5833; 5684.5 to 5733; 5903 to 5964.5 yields 0.07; 67.3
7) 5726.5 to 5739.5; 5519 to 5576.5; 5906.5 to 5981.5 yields 0.11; 65.8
